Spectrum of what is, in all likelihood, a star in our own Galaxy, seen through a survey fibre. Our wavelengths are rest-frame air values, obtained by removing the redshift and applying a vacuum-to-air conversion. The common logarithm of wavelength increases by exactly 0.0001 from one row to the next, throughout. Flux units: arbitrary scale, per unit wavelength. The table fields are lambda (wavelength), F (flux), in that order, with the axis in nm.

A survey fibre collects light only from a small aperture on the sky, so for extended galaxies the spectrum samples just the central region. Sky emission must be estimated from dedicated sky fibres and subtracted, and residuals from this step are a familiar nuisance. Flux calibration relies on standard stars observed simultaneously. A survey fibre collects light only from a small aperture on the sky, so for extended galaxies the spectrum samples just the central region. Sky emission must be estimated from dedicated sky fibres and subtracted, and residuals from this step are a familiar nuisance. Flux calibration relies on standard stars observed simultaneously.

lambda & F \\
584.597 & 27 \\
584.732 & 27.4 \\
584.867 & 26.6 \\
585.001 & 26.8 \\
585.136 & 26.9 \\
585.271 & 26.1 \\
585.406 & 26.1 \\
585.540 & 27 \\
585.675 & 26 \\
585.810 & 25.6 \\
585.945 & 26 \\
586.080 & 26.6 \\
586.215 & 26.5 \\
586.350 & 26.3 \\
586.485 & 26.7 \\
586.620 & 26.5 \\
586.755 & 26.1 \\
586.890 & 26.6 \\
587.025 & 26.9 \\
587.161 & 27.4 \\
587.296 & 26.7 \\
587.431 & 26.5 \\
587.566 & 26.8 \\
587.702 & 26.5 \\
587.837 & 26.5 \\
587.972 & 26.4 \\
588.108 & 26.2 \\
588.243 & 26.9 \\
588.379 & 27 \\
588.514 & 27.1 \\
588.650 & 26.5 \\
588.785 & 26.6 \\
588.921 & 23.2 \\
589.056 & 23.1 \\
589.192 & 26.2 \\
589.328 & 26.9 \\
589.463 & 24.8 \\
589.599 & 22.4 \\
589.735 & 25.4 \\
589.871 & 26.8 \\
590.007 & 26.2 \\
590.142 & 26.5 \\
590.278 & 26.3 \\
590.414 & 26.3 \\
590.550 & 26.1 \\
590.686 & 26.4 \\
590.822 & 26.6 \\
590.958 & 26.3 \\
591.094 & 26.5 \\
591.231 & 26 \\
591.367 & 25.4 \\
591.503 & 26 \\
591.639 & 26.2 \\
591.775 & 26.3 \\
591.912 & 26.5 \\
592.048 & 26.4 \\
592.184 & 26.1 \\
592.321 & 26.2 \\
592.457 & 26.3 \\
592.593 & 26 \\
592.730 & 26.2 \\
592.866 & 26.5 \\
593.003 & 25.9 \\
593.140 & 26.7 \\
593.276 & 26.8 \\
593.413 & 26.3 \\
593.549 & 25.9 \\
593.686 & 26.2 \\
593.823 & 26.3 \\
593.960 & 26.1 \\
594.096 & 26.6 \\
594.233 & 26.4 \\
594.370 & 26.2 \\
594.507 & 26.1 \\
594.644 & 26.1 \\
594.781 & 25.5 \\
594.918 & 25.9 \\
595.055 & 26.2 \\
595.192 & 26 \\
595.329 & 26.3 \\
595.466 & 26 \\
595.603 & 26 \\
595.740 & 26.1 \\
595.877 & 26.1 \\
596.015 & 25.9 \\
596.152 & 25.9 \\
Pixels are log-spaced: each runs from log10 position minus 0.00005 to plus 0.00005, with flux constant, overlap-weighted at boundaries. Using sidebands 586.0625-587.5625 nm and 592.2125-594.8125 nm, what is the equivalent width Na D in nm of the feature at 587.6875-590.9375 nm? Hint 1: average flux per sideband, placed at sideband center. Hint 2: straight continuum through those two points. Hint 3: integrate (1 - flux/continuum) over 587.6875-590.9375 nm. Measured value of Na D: 0.07 nm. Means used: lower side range 26.6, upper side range 26.2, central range 26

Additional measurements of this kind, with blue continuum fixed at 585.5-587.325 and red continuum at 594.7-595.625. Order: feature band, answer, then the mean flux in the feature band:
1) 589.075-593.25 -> 0.025 nm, 26.1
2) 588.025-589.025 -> 0.010 nm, 26.1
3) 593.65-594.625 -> -0.008 nm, 26.3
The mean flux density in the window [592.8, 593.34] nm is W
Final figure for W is 26.5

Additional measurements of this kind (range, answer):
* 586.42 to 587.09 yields 26.6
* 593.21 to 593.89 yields 26.3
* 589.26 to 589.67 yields 24.7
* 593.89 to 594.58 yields 26.3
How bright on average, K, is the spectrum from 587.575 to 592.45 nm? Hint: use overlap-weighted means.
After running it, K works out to 26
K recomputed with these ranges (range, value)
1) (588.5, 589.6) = 25.3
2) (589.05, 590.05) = 25.3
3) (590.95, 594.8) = 26.2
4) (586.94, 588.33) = 26.7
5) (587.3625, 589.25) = 26.1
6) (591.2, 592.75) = 26.1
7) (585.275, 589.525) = 26.3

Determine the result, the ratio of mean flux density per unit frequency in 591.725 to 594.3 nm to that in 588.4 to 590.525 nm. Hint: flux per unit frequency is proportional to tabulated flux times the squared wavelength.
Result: 1.04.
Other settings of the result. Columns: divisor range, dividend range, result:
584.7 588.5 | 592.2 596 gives 1.01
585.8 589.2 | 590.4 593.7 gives 1.01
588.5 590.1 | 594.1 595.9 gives 1.05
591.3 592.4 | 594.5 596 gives 1.01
